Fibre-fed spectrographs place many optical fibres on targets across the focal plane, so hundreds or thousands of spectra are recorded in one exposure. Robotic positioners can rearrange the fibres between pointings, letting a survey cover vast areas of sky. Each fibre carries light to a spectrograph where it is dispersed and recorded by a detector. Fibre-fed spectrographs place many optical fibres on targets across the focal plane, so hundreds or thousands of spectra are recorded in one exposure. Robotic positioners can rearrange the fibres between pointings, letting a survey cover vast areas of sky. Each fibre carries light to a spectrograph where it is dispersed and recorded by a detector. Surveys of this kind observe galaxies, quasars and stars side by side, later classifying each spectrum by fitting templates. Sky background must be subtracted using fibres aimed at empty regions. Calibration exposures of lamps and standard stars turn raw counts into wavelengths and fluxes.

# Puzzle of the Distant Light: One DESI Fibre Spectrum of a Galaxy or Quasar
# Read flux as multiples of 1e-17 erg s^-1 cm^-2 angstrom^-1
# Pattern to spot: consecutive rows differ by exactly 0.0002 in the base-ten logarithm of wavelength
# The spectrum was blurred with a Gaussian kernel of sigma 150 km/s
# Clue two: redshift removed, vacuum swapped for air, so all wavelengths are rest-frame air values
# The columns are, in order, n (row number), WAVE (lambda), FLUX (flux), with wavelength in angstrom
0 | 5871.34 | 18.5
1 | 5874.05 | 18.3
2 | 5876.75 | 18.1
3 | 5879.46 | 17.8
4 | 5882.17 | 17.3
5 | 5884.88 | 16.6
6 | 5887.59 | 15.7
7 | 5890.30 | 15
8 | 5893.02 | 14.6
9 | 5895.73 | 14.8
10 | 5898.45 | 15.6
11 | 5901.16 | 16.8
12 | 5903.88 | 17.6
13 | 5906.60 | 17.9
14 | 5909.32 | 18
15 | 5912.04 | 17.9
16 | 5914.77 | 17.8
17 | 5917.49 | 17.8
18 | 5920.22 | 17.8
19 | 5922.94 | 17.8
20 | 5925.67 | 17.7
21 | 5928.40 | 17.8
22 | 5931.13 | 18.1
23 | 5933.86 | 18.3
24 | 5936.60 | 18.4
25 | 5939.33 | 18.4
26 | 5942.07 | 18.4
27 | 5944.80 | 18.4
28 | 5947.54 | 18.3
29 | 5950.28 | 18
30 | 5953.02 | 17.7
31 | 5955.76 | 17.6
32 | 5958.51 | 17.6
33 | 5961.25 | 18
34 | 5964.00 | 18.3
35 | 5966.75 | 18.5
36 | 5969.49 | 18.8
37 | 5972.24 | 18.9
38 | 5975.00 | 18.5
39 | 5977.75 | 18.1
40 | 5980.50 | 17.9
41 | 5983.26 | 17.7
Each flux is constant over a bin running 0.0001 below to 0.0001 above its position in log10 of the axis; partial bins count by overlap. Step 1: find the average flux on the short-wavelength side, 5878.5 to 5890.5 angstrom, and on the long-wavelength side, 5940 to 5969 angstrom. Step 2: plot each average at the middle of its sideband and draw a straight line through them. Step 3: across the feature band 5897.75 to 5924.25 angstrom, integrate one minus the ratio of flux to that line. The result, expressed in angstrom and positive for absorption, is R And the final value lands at -0.6 angstrom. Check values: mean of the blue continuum 16.6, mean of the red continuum 18.1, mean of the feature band 17.6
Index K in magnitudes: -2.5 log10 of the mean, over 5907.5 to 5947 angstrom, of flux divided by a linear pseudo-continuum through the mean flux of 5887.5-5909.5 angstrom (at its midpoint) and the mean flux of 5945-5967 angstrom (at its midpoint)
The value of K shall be -0.06 mag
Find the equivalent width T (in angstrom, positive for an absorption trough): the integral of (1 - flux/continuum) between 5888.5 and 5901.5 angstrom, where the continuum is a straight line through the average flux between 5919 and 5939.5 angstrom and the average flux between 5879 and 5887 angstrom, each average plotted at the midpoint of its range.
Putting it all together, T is 1.52 angstrom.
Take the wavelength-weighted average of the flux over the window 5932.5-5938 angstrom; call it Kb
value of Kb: 18.3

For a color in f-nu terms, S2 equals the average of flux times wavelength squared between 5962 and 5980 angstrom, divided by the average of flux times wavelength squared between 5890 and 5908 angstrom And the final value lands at 1.2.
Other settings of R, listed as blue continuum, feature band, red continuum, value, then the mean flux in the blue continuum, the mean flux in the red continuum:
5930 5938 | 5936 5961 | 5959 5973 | 0.4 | 18.3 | 18.4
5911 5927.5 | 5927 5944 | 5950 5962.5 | -0.4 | 17.8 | 17.8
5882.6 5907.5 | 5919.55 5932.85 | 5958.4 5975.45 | -0.6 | 16.1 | 18.4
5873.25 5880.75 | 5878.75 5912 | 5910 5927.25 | 2.7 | 18.1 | 17.8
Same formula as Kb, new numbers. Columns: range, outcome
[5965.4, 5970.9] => 18.7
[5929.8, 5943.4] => 18.3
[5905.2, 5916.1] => 17.9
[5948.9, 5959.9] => 17.7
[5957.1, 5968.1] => 18.1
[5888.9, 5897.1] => 14.8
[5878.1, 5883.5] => 17.5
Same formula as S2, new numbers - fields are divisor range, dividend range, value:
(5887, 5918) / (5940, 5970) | 1.11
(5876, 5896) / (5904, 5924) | 1.11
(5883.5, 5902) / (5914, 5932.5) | 1.16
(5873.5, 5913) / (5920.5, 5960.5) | 1.09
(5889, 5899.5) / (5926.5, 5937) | 1.22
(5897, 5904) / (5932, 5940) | 1.13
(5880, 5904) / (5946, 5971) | 1.16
